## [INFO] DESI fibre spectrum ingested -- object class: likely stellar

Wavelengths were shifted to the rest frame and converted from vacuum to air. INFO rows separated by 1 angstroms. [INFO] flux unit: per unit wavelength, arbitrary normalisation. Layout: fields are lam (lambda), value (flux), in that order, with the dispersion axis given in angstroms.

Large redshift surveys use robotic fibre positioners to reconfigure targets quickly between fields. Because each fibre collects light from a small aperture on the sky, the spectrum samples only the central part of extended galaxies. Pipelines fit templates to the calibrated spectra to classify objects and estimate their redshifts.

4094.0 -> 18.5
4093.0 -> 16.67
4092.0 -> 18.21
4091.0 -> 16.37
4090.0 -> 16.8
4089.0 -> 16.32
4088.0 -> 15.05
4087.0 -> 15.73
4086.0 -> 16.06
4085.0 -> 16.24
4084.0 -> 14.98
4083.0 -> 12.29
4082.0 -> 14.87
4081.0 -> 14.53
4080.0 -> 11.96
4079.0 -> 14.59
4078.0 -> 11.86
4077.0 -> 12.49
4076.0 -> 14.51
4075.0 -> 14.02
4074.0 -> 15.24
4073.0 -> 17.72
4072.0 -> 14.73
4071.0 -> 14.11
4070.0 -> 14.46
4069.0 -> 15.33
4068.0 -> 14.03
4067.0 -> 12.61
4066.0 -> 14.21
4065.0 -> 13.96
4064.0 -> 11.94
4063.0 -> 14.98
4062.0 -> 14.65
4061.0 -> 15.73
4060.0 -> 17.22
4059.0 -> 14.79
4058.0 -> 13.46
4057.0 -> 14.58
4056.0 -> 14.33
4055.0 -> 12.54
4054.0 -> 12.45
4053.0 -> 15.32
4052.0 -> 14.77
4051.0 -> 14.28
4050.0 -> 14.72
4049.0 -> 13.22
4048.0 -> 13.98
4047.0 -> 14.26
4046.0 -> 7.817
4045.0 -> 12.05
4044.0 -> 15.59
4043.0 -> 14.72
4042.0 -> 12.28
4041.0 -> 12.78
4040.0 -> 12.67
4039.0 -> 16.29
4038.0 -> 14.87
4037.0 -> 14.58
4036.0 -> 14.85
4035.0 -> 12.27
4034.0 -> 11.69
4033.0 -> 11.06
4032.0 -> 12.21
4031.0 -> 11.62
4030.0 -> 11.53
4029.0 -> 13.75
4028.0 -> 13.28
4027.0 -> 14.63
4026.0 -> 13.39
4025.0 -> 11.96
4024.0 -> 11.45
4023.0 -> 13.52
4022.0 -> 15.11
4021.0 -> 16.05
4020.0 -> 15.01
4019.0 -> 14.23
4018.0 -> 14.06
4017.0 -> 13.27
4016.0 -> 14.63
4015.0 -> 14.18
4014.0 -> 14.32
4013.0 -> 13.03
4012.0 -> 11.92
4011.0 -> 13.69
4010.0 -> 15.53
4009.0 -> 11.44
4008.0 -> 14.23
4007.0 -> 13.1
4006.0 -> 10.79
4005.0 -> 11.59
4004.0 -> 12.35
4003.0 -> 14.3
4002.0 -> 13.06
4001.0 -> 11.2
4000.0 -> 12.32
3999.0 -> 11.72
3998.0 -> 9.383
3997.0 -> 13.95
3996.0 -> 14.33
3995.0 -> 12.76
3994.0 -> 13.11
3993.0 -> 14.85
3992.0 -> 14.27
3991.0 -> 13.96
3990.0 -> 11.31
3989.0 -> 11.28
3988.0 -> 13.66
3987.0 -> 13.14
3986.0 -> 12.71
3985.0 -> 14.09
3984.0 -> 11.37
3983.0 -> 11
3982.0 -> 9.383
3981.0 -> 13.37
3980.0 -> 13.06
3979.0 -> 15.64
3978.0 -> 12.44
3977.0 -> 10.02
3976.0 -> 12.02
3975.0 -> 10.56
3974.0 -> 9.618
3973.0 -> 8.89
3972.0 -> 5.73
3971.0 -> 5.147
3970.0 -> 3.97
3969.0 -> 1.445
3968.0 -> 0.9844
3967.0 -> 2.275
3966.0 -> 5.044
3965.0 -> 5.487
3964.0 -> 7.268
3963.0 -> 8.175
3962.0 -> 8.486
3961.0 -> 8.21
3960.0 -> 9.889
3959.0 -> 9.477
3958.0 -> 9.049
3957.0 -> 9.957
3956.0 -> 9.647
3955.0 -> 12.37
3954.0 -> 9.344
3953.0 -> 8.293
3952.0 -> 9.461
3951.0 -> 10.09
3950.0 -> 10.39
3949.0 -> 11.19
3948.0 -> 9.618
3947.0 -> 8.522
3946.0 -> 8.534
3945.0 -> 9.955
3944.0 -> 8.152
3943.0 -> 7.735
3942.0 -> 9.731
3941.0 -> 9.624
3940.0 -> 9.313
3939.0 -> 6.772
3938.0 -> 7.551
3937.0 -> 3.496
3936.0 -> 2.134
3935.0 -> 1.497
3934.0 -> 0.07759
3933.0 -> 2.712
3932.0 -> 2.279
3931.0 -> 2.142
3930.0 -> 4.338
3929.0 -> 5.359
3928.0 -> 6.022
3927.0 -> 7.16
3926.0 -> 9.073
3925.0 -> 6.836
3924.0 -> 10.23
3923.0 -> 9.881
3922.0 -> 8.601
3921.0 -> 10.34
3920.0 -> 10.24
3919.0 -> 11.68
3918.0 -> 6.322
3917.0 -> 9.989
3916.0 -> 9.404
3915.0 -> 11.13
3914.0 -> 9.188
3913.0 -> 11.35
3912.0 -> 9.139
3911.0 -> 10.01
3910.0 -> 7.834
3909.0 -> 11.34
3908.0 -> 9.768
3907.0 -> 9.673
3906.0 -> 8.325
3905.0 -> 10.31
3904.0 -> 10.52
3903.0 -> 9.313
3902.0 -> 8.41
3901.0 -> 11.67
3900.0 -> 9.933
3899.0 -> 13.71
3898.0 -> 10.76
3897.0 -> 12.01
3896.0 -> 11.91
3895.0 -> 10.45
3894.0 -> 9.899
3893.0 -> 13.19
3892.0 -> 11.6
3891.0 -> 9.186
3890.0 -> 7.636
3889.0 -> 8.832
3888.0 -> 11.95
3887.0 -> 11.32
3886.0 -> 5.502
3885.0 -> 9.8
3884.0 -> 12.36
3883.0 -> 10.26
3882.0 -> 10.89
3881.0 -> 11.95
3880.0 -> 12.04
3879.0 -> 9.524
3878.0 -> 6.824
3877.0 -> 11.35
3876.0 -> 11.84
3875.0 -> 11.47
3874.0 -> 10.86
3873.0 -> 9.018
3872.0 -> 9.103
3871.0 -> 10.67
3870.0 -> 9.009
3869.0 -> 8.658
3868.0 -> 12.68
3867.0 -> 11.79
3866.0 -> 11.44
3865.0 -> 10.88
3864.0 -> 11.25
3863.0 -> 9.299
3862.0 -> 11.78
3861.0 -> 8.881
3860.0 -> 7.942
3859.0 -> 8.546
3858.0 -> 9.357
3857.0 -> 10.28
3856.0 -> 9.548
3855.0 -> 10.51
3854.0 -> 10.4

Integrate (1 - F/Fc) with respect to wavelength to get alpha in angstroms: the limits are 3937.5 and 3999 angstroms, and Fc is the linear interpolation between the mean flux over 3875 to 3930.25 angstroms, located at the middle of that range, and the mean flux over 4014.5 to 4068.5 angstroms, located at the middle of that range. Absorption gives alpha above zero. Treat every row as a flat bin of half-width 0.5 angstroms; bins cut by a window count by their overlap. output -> 10.0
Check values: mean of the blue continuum 9.83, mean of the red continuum 13.7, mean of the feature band 9.8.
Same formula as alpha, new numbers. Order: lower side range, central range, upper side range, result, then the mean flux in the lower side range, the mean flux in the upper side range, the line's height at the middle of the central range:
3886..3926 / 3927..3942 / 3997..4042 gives 8.4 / 10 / 13.2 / 10.8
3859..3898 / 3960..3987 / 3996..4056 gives 7.6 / 10.4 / 13.3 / 12.2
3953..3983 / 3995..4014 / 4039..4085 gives -3.6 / 8.55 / 14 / 10.7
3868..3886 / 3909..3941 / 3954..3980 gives 6.8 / 10.3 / 8.19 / 9.16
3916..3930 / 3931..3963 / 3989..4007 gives 7.0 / 8.47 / 12.6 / 9.8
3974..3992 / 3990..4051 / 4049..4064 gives 0.5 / 12.3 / 14.4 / 13.4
